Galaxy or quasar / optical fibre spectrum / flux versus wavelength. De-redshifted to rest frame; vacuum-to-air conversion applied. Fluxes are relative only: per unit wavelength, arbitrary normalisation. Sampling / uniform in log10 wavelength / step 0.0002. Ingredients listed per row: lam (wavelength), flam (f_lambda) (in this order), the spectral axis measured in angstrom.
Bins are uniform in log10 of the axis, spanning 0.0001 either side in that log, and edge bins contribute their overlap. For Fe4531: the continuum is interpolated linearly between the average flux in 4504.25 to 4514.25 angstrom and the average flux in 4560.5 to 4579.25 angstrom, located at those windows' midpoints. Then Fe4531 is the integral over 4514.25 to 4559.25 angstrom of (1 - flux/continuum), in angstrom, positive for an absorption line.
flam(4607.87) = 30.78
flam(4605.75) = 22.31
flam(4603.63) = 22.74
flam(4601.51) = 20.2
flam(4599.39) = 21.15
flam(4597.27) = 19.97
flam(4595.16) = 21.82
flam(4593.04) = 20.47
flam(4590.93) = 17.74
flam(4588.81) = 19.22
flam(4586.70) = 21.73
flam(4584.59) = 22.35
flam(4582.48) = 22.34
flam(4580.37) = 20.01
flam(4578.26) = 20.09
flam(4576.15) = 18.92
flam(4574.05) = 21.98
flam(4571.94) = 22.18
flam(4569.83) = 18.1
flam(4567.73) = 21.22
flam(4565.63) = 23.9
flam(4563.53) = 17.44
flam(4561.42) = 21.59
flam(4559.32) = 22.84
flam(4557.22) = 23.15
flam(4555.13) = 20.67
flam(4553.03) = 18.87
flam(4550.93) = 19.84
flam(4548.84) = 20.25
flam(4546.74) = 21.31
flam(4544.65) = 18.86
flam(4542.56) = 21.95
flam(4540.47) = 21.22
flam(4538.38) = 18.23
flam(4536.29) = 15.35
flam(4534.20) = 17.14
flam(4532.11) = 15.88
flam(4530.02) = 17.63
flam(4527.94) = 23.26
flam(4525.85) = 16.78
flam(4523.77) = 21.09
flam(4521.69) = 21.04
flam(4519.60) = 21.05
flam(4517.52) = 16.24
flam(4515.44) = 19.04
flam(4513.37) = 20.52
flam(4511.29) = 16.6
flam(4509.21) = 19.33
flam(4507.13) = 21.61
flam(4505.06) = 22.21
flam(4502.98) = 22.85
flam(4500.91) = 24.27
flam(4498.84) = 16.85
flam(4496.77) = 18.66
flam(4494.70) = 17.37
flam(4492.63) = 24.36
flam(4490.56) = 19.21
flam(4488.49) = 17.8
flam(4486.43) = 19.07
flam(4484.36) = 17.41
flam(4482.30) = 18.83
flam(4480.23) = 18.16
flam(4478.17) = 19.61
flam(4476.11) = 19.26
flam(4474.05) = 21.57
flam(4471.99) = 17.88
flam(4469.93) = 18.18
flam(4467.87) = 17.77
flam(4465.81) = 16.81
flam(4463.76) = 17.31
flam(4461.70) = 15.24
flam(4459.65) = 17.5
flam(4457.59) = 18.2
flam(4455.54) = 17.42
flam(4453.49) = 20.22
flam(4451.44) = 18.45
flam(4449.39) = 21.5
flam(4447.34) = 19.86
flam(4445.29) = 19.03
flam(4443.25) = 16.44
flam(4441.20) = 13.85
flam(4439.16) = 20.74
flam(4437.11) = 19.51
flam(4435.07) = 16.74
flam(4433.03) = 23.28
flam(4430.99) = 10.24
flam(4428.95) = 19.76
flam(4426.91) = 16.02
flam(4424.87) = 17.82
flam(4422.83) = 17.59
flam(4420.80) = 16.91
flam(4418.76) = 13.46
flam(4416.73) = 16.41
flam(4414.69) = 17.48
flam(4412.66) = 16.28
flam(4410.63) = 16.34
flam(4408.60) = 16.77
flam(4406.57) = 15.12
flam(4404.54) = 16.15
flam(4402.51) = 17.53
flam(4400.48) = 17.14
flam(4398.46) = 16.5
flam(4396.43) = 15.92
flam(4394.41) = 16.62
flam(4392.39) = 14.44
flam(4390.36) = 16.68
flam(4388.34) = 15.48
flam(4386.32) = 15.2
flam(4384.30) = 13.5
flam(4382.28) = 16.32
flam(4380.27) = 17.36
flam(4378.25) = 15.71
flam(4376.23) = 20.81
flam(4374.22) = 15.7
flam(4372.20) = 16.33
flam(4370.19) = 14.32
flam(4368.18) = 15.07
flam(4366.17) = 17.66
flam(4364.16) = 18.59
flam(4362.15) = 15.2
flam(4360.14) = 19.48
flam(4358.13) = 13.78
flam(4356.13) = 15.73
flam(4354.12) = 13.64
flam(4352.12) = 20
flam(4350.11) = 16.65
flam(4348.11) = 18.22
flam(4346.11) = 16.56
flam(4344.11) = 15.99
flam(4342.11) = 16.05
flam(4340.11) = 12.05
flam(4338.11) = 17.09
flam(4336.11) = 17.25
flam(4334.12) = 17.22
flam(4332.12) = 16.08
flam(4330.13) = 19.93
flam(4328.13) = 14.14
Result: 1.6 angstrom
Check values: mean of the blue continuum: 20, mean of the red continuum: 20.6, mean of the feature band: 19.6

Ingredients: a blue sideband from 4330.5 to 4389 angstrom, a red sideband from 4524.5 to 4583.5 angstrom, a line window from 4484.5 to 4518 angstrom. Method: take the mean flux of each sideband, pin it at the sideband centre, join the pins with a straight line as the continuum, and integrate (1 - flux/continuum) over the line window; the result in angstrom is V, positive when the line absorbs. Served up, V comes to -1.2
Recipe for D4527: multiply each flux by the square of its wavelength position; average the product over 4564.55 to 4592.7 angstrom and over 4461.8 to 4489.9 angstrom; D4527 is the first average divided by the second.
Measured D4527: 1.18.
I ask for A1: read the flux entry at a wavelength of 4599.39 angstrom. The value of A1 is 21.15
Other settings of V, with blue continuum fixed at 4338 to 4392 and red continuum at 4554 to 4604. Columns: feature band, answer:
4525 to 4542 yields 1.35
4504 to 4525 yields -0.40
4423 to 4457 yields -0.57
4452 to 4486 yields 0.48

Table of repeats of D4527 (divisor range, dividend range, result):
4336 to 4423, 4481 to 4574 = 1.30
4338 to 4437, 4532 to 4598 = 1.34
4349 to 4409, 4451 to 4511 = 1.22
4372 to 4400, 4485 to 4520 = 1.29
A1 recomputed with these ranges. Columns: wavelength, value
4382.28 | 16.32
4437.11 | 19.51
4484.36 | 17.41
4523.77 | 21.09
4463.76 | 17.31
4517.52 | 16.24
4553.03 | 18.87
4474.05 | 21.57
